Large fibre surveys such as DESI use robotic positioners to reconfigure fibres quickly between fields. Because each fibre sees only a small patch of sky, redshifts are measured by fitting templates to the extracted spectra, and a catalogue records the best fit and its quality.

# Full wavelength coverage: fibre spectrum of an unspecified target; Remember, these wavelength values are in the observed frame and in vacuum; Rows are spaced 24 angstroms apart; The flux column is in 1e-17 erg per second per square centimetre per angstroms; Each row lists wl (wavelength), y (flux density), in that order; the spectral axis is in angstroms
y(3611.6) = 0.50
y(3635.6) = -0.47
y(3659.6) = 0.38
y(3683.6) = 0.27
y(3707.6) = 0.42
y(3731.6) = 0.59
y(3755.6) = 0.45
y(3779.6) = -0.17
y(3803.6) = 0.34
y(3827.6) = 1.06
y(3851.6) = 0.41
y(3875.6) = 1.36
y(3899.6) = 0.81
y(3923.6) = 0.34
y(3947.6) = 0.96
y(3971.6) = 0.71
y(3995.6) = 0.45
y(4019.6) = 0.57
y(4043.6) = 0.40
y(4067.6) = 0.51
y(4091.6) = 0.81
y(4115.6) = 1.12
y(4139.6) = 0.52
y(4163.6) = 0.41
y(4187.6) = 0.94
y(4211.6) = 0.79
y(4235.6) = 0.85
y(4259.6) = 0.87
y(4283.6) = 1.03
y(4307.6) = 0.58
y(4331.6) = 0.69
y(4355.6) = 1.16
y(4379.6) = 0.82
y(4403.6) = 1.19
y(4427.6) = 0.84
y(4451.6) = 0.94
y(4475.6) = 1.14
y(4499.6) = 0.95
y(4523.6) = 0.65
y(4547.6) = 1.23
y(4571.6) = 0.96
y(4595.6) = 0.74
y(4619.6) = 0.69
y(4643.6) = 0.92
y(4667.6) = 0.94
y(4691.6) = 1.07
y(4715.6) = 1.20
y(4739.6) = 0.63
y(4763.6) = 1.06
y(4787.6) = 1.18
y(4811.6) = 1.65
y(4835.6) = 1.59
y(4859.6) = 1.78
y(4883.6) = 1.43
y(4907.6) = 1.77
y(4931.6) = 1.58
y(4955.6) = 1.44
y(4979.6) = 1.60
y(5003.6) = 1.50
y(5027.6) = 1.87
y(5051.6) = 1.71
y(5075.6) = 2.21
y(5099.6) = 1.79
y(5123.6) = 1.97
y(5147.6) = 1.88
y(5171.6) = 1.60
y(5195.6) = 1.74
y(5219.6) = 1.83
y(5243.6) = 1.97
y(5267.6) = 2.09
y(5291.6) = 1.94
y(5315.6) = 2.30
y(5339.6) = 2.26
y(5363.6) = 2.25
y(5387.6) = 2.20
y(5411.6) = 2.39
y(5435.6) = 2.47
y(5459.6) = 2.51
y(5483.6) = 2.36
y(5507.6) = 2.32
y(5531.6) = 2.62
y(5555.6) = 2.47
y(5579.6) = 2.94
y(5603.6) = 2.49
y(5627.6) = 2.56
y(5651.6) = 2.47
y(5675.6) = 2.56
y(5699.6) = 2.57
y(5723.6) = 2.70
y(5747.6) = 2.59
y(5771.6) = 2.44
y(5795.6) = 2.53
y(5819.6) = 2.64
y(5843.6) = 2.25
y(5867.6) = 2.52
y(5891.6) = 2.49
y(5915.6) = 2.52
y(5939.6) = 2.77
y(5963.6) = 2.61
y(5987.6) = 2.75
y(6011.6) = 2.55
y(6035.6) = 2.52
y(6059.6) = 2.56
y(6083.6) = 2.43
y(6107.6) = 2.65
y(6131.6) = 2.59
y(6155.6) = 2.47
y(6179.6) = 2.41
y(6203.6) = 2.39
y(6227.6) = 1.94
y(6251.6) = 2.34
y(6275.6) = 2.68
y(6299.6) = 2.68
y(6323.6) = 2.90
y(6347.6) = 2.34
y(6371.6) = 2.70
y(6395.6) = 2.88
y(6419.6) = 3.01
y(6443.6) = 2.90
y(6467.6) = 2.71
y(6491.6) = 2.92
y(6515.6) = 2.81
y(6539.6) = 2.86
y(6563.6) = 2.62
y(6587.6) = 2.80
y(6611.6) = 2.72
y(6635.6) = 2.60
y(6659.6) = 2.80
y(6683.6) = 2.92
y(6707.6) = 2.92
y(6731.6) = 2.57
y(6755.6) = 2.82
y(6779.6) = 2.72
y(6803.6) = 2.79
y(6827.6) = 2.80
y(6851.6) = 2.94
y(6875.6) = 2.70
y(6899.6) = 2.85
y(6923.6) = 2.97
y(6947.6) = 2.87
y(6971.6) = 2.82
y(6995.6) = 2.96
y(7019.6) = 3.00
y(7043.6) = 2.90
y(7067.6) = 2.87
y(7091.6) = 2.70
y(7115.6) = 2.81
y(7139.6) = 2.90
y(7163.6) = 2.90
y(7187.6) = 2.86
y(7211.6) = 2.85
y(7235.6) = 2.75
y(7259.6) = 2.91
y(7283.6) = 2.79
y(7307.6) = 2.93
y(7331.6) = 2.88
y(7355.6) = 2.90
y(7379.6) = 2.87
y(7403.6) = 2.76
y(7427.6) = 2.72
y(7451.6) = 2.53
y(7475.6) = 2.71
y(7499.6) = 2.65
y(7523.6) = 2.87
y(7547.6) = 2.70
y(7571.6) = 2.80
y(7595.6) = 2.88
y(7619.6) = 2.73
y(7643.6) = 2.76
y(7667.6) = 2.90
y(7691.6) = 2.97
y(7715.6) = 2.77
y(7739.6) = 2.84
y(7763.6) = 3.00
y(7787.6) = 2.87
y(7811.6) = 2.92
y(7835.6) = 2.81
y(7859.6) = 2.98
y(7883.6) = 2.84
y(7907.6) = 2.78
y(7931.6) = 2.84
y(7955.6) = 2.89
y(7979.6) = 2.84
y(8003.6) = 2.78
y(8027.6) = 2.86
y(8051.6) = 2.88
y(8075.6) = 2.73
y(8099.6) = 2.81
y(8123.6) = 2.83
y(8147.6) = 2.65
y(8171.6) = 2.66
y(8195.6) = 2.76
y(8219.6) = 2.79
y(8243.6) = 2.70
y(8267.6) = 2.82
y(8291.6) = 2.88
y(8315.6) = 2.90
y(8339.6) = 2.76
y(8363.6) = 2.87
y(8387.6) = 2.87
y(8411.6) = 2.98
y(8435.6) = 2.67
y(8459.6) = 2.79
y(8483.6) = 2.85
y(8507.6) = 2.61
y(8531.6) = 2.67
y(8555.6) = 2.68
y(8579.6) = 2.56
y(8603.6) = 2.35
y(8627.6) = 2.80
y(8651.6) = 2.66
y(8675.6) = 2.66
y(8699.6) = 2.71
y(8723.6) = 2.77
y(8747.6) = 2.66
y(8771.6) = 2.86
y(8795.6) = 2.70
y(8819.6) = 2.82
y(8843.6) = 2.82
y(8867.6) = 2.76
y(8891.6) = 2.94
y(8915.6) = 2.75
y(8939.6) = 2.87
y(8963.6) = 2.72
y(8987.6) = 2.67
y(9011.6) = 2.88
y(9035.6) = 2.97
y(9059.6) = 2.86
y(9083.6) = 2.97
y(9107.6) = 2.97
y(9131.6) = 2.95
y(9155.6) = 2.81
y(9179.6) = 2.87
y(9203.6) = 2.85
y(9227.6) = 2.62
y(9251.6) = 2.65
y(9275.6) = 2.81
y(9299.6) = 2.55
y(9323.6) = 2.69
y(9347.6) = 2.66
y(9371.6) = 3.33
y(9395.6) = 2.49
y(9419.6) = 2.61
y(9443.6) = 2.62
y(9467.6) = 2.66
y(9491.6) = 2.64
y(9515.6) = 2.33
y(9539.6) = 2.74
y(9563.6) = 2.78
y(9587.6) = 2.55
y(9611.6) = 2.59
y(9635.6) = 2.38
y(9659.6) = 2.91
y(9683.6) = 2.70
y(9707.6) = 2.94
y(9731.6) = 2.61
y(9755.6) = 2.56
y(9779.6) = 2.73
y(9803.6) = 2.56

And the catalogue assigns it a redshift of 0.20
